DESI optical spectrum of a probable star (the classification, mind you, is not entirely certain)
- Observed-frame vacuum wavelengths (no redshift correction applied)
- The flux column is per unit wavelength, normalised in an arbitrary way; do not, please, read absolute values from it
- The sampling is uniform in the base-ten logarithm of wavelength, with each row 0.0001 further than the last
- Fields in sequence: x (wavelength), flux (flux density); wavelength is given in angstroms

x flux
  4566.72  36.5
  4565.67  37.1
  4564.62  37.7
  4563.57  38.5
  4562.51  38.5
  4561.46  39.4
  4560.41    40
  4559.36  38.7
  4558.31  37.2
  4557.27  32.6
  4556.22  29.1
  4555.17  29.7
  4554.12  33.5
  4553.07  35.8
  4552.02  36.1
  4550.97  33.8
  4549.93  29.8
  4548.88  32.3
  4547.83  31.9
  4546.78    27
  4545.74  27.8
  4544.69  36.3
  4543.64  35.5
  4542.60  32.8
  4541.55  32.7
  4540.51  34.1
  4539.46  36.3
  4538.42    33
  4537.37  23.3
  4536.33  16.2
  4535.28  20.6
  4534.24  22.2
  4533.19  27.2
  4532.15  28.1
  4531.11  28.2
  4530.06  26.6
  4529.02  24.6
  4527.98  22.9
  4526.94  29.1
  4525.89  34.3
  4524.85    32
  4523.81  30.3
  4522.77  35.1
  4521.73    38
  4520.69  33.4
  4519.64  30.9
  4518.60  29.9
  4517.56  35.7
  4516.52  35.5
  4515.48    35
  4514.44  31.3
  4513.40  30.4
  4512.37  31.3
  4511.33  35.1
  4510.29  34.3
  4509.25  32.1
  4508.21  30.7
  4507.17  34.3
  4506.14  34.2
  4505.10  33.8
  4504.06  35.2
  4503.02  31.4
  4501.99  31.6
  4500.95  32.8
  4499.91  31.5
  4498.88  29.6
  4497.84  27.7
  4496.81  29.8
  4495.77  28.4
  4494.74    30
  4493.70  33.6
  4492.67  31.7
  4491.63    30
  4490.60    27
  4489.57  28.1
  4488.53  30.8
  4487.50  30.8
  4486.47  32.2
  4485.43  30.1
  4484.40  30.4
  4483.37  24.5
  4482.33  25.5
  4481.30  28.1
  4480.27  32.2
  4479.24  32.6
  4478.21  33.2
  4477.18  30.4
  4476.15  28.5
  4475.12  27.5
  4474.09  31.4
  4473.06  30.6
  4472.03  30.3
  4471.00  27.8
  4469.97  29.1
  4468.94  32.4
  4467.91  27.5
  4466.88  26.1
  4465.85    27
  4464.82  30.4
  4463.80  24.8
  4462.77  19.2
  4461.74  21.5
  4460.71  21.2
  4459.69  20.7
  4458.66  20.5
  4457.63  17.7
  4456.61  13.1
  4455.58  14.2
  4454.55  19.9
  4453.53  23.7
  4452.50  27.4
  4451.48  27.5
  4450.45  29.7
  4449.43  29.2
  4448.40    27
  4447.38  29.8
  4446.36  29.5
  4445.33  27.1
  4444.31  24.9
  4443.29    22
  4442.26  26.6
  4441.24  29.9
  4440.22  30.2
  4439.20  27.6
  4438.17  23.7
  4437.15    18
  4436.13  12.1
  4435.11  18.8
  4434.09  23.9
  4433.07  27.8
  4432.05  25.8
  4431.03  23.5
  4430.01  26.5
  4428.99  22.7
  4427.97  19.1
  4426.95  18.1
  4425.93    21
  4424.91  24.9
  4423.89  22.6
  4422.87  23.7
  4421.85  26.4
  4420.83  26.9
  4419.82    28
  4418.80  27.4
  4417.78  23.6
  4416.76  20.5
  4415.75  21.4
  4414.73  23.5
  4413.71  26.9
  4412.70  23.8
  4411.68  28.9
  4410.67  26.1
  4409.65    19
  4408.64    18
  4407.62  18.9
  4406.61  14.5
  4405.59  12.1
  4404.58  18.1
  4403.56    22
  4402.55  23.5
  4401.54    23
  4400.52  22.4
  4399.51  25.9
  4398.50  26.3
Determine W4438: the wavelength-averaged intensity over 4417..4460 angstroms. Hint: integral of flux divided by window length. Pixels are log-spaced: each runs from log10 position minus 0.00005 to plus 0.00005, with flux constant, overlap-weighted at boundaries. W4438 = 23.9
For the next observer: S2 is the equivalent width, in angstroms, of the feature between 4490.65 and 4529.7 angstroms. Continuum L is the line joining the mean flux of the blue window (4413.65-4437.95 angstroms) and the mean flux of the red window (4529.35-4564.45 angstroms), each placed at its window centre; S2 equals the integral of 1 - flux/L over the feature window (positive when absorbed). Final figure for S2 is -3.7 angstroms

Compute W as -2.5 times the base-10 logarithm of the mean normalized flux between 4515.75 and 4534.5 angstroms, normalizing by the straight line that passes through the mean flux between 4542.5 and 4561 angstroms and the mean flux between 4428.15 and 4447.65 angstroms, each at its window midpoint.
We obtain 0.031 mag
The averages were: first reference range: 24.6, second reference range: 33.4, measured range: 30.4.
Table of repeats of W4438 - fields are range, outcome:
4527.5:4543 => 27.2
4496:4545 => 31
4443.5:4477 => 25.6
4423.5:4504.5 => 26.6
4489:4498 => 29.7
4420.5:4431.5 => 23.1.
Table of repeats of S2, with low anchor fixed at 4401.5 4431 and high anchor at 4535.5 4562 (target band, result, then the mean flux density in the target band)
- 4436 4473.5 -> 0.6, 25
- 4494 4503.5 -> -0.6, 30.4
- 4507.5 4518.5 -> -1.2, 33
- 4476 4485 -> -0.7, 29.6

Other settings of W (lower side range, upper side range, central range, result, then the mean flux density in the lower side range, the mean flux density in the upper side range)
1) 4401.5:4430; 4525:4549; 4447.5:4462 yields 0.08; 22.4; 28.8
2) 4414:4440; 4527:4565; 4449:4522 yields -0.07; 23.2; 31.3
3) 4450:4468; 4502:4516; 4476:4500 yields -0.05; 22.8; 33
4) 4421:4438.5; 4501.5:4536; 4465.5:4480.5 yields -0.12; 22.3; 31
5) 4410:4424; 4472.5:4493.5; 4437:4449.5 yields 0.01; 25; 29.8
